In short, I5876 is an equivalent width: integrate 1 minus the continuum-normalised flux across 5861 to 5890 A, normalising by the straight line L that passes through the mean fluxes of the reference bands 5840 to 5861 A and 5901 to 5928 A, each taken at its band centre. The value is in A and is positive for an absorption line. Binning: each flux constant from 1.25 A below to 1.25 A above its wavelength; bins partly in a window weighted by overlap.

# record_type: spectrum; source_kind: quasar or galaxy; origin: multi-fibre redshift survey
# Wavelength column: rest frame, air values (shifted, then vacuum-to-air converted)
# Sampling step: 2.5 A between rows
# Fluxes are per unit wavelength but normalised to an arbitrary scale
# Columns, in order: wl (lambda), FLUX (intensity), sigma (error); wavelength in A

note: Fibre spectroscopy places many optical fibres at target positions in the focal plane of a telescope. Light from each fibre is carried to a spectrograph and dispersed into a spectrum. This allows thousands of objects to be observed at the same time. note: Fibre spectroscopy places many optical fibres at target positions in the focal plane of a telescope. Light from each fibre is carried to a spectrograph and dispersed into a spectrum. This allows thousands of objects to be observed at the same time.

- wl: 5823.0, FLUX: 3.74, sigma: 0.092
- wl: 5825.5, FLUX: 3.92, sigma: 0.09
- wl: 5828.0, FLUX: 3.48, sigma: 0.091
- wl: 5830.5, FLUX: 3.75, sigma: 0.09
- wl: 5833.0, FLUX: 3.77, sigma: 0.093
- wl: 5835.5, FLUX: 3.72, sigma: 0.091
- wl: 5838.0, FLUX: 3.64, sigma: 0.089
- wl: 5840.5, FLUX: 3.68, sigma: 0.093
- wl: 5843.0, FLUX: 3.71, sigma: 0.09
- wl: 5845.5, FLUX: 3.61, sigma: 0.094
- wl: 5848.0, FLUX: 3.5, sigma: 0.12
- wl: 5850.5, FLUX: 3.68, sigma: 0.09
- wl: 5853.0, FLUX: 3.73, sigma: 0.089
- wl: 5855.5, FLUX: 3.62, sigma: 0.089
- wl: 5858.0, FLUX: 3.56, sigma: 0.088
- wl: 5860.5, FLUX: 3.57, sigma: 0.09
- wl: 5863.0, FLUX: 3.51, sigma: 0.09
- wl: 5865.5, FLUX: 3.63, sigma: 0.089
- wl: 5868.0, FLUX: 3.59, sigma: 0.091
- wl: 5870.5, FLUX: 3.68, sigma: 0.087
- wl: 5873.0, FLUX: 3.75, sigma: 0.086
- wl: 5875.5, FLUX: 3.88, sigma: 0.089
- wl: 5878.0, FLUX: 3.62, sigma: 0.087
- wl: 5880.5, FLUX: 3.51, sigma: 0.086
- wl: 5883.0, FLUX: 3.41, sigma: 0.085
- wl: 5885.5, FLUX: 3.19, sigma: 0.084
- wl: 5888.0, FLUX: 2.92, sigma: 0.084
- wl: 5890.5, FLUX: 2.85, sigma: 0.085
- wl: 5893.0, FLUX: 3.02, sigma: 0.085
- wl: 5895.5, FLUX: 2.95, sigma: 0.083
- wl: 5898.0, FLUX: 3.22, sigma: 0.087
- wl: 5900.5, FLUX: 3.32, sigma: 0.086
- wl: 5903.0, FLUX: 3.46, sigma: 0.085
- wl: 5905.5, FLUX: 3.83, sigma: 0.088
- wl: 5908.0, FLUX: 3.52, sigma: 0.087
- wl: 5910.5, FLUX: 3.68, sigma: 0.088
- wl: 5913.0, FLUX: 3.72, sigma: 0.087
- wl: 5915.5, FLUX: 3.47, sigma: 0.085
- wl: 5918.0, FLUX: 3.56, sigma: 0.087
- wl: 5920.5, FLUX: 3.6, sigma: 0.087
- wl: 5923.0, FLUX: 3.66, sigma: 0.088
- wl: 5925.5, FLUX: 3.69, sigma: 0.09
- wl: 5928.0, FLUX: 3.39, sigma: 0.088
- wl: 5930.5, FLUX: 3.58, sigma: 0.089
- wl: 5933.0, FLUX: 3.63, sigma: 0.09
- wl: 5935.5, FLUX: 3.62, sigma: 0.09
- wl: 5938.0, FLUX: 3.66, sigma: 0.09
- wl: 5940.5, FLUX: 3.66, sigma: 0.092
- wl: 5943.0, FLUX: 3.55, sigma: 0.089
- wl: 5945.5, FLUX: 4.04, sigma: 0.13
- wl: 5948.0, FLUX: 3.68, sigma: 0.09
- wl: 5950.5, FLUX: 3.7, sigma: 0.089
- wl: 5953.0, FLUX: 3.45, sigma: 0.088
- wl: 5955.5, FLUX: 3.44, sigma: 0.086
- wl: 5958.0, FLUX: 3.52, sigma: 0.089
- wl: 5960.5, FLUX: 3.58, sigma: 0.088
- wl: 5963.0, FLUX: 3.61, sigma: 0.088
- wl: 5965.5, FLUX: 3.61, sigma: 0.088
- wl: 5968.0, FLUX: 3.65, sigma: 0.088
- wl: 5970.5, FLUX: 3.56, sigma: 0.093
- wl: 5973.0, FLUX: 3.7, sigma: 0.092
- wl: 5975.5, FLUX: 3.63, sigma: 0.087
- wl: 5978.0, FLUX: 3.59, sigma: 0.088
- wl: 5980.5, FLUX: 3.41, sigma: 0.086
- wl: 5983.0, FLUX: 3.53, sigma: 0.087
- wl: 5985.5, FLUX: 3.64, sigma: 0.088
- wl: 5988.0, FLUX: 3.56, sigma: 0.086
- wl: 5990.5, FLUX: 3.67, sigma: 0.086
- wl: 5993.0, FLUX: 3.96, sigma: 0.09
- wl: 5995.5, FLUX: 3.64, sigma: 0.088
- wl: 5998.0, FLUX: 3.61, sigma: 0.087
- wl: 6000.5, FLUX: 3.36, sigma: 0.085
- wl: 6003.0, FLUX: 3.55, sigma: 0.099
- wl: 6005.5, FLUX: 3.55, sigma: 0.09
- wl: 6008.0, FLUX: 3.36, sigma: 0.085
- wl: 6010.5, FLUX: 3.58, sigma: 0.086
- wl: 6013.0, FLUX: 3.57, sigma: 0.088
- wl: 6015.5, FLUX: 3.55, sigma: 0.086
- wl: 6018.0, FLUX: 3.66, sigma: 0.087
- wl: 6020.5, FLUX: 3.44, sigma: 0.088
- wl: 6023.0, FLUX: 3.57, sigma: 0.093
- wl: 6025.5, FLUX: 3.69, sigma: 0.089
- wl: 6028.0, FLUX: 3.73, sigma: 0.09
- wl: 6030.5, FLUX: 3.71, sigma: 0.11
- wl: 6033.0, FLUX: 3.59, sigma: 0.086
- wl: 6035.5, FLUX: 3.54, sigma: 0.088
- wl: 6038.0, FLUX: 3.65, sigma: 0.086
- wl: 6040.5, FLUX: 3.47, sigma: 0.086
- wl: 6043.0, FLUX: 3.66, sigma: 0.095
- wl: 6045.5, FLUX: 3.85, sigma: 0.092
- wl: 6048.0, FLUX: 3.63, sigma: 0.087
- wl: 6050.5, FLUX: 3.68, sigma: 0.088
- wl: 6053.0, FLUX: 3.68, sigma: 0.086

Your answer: 0.9 A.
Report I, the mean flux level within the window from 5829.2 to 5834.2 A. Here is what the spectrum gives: 3.76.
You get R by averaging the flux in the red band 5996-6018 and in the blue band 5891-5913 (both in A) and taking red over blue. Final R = 1.0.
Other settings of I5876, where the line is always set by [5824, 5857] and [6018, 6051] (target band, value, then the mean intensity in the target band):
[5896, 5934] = 1.2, 3.54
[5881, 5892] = 1.6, 3.12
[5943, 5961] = 0.1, 3.63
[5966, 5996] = 0.1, 3.63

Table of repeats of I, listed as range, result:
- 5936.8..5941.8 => 3.66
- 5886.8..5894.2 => 2.93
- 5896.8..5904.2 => 3.33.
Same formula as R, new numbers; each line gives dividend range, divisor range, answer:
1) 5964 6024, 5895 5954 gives 1.00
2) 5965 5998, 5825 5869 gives 1.00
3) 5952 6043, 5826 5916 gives 1.02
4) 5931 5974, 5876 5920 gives 1.07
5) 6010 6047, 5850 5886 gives 1.00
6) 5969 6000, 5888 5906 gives 1.13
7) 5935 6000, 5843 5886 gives 1.01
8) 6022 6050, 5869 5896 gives 1.09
